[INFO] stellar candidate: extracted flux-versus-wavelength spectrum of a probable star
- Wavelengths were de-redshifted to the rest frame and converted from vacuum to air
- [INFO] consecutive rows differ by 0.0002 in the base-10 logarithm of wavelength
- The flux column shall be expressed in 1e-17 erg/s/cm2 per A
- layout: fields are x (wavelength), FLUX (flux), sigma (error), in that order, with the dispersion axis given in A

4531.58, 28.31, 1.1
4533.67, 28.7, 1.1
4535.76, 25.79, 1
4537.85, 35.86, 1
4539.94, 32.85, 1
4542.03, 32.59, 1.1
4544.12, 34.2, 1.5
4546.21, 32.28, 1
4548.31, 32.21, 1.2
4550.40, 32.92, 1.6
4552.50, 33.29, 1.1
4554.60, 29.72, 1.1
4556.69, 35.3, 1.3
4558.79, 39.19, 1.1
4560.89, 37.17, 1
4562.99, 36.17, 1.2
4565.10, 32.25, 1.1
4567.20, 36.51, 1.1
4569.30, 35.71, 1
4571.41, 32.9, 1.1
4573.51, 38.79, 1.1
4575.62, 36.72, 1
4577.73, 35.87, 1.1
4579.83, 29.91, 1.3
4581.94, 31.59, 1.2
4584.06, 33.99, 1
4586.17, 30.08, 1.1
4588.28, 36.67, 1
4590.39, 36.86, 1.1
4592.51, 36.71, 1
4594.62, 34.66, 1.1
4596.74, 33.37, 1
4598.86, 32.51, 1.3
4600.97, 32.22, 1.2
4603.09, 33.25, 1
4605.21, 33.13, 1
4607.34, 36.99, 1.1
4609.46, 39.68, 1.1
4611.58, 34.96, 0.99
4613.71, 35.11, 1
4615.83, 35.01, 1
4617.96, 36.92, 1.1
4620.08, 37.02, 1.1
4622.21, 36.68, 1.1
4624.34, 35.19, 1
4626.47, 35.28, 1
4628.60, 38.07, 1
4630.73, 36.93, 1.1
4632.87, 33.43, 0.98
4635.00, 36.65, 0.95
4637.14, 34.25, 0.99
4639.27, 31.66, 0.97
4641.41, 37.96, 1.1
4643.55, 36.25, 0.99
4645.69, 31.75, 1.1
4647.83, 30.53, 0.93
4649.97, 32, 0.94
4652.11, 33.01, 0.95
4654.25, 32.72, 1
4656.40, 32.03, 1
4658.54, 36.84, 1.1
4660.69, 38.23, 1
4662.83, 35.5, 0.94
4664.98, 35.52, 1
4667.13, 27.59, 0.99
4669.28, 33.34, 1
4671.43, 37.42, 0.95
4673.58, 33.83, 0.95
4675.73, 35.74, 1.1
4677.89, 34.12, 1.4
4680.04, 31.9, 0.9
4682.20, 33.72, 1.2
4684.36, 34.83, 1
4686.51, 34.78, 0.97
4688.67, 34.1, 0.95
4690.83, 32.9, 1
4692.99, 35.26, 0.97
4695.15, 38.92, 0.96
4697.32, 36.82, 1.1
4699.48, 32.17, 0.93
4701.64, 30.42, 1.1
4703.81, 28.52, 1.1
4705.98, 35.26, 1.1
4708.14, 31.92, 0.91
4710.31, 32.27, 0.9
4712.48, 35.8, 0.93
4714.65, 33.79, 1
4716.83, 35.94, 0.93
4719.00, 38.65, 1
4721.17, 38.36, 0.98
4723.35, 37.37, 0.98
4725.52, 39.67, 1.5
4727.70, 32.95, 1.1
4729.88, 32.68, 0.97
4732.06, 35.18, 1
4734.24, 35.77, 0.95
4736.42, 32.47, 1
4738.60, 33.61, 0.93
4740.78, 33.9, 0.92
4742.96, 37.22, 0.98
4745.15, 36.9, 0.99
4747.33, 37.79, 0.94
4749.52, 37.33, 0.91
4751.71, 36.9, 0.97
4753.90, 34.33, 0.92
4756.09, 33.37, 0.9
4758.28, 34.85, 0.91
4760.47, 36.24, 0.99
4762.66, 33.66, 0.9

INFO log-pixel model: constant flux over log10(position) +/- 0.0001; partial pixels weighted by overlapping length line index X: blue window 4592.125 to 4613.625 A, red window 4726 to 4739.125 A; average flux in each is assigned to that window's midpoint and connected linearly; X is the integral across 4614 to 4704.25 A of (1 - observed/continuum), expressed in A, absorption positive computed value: -0.1 A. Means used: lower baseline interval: 34.7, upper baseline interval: 34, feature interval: 34.5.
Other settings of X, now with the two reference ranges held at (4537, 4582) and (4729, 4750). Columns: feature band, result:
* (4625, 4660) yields 0.4 A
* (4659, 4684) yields 0.4 A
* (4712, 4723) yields -0.5 A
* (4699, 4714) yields 1.2 A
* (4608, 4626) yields -0.9 A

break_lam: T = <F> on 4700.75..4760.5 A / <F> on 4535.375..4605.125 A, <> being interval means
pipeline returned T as 1.03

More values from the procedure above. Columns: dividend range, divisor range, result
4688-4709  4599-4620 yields 0.95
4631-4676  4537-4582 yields 0.99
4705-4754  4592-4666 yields 1.02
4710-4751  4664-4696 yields 1.04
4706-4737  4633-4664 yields 1.03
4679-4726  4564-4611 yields 1.00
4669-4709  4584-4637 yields 0.96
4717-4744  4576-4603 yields 1.06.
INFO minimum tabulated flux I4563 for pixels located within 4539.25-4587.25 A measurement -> 29.72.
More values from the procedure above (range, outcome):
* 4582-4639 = 30.08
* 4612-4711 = 27.59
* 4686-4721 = 28.52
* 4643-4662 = 30.53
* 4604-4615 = 33.13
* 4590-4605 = 32.22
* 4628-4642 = 31.66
